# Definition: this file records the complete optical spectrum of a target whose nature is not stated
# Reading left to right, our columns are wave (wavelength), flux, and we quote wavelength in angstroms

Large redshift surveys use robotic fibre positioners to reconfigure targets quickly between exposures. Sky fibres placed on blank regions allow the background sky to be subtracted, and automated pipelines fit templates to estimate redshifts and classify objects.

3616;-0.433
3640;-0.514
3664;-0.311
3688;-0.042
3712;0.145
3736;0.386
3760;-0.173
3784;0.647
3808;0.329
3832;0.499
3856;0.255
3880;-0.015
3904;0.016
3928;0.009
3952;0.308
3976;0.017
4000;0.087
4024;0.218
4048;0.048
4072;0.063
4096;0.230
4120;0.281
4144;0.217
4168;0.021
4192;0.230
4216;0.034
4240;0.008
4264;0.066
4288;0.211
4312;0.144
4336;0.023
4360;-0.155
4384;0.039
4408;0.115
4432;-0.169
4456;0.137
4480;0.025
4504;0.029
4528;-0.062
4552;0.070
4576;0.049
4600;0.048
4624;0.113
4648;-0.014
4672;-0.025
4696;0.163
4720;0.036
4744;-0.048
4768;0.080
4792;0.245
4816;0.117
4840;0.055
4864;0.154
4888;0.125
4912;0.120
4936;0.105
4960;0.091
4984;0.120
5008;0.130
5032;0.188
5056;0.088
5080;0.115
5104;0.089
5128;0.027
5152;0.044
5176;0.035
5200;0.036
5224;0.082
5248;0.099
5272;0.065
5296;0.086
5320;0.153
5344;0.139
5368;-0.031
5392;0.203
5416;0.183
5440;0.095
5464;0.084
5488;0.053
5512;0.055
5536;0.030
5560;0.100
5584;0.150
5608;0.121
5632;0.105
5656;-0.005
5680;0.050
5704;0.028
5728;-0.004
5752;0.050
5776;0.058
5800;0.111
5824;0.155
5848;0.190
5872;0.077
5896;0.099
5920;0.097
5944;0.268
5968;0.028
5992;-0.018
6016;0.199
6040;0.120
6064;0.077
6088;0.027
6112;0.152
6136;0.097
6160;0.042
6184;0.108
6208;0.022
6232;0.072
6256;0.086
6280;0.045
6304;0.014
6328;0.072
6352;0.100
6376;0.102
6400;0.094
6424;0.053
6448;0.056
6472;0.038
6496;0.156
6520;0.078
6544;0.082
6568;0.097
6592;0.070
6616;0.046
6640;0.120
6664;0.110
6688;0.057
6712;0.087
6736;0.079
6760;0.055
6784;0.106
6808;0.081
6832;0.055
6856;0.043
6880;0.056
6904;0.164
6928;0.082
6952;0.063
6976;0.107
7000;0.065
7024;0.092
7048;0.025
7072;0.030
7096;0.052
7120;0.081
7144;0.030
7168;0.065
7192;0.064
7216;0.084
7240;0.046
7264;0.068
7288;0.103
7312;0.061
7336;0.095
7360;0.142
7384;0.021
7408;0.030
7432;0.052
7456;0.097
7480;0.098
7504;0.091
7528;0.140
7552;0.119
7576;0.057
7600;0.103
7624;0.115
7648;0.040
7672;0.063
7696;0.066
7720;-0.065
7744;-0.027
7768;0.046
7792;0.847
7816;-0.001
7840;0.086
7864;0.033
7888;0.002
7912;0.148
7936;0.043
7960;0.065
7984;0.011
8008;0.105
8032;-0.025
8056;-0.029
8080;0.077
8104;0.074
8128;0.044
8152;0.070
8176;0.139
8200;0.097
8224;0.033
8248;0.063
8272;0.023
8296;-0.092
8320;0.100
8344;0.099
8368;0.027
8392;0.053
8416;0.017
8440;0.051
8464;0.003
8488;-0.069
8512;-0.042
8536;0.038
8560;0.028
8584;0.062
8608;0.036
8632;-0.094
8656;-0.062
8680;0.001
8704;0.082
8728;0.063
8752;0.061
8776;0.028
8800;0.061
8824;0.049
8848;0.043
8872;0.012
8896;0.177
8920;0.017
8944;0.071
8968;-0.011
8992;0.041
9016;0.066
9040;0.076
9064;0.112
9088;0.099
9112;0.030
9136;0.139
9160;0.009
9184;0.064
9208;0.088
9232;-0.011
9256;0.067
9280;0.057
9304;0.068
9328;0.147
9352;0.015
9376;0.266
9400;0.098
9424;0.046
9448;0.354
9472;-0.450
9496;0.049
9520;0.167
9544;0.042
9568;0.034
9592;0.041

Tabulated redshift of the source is 0.557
